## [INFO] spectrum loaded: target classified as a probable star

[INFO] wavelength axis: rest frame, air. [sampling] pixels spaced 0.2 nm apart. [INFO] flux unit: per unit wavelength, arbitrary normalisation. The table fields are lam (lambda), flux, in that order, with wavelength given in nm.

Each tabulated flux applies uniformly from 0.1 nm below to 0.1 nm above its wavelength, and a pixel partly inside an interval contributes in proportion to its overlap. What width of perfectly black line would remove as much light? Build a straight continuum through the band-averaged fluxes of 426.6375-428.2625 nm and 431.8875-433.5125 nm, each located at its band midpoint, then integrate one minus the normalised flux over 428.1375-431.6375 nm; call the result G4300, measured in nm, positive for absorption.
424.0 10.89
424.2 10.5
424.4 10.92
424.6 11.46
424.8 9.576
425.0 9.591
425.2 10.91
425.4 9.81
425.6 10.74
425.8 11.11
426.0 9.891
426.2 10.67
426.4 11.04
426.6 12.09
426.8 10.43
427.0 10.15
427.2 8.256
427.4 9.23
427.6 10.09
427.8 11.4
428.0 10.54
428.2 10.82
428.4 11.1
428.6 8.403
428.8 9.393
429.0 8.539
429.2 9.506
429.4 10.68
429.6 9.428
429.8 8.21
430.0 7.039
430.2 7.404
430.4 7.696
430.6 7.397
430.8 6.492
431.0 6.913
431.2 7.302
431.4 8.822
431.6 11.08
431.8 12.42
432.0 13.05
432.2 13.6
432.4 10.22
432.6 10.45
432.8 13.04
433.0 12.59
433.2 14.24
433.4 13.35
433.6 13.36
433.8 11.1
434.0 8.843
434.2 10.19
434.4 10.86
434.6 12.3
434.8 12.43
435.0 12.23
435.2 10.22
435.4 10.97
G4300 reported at 0.81 nm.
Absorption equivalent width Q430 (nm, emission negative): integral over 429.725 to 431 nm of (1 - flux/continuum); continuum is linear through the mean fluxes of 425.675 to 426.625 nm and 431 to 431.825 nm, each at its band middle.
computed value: 0.305 nm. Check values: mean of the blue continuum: 10.9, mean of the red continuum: 9.31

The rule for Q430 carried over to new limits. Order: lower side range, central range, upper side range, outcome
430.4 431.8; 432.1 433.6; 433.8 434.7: -0.46 nm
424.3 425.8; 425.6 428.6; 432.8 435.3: 0.10 nm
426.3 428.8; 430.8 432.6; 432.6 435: 0.19 nm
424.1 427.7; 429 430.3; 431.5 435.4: 0.28 nm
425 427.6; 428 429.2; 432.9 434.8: 0.12 nm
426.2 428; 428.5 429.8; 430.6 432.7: 0.12 nm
